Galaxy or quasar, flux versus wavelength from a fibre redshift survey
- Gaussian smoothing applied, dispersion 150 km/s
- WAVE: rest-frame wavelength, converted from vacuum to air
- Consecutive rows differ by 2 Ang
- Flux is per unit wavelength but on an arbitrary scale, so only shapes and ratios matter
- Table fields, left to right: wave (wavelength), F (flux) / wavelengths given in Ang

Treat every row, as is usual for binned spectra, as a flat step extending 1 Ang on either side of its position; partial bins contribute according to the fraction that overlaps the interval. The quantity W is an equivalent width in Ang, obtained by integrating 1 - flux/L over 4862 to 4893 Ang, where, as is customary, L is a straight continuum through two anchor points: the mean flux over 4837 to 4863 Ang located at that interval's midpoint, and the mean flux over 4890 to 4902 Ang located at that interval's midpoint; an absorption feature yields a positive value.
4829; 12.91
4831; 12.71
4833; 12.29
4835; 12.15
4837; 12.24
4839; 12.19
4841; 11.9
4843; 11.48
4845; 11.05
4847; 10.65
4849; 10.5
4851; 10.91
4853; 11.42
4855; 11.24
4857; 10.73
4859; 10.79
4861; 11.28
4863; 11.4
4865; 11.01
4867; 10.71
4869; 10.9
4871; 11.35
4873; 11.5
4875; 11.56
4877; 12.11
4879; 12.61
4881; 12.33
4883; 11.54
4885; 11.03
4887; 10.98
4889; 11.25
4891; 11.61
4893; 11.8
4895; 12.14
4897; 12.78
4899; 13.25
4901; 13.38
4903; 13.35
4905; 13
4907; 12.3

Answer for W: 1.3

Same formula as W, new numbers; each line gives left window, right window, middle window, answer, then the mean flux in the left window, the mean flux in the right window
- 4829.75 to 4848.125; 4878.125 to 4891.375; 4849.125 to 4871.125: 1.3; 11.9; 11.6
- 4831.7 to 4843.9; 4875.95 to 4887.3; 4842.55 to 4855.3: 1.1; 12.1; 11.8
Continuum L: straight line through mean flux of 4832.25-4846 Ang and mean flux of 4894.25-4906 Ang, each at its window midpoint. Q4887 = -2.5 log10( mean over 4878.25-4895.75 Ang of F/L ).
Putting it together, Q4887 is 0.096 mag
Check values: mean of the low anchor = 11.9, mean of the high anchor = 13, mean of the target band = 11.7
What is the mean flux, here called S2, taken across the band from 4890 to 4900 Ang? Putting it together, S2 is 12.3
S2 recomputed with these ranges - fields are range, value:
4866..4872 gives 11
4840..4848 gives 11.3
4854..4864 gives 11.1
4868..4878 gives 11.5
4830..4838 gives 12.3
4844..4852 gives 10.8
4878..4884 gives 12.2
